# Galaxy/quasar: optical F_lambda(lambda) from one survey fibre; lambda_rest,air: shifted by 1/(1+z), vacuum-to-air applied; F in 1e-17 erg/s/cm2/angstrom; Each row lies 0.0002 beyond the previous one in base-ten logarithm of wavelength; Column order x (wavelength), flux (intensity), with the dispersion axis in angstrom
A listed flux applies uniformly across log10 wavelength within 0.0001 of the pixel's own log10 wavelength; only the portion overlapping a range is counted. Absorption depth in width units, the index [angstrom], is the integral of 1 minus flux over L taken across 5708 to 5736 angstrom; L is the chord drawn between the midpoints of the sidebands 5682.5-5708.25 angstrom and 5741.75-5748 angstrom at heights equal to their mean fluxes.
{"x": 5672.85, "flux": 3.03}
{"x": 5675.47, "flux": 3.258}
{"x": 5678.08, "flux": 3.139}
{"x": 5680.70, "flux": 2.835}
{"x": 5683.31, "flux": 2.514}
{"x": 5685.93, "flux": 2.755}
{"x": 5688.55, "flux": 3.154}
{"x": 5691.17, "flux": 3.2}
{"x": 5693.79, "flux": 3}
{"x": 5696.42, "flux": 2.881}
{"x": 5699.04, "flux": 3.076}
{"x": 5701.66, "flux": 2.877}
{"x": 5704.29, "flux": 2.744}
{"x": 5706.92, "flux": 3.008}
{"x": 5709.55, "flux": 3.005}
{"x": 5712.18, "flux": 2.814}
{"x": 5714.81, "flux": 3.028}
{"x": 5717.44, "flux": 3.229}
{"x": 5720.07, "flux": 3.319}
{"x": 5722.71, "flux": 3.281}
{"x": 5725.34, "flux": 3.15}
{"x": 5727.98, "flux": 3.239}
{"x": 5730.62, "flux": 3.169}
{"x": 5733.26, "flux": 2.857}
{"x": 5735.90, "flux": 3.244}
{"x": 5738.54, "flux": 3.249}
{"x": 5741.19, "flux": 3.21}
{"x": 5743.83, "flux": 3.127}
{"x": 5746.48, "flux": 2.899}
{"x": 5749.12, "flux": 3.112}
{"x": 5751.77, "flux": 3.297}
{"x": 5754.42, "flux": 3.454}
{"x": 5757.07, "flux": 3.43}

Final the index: -1.2 angstrom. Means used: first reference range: 2.93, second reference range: 3.04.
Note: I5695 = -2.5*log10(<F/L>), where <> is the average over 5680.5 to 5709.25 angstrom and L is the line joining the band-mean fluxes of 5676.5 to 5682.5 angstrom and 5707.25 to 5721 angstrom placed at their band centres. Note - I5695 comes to 0.033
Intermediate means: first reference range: 2.96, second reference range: 3.07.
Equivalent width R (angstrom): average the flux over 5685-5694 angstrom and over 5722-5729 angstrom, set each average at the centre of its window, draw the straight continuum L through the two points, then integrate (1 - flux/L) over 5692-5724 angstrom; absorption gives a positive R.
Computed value 1.12 angstrom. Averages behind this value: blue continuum 3.04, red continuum 3.22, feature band 3.02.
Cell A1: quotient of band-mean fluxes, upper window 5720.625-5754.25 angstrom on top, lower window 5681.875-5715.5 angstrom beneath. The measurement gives 1.1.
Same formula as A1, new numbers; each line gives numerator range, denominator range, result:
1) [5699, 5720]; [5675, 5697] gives 1.01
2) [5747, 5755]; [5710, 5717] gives 1.09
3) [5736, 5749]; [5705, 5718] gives 1.05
